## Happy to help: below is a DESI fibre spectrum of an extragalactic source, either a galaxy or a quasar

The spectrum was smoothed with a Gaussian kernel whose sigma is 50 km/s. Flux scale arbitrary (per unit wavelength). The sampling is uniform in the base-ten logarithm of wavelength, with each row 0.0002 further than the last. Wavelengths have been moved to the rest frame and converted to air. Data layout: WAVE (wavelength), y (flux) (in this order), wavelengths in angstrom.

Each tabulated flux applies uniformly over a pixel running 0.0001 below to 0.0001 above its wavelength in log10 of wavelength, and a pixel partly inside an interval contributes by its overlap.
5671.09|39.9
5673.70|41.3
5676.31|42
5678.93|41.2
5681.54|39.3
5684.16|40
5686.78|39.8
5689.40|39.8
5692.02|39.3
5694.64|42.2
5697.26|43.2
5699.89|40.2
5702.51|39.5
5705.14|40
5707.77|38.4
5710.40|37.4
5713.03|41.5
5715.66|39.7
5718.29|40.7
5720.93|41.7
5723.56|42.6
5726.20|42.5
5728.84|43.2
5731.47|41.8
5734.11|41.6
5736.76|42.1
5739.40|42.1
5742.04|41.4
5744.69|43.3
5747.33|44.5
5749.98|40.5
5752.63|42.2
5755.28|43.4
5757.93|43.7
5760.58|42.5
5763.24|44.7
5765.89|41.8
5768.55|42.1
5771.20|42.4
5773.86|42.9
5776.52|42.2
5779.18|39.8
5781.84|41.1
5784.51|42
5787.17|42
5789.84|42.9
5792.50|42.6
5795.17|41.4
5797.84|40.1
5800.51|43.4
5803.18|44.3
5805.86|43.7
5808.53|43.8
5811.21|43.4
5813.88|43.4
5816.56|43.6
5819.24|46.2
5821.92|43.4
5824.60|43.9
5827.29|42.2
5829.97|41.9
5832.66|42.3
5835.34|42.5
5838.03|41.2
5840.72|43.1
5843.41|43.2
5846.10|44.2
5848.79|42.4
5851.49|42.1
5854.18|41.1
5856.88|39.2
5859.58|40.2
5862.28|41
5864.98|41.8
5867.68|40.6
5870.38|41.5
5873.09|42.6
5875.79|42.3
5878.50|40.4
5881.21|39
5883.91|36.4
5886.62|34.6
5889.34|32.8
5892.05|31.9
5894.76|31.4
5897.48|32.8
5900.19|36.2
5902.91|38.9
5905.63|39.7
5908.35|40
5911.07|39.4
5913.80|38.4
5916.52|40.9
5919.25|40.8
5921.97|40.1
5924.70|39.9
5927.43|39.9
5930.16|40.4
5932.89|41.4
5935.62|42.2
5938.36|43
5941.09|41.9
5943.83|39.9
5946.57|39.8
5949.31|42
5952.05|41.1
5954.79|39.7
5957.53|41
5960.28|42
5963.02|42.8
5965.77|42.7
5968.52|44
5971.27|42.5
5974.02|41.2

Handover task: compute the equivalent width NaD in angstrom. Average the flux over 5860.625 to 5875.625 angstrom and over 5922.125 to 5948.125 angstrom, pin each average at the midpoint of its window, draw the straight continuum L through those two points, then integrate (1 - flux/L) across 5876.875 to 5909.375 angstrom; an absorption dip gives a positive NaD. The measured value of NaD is 4.0 angstrom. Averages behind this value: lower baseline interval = 41.5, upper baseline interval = 40.9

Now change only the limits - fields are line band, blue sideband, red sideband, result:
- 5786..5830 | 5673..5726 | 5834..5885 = -2.2 angstrom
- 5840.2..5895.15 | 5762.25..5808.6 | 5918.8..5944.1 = 2.5 angstrom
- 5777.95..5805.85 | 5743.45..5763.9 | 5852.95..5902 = -0.4 angstrom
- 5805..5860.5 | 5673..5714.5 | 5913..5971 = -2.6 angstrom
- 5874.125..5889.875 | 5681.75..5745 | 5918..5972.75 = 1.3 angstrom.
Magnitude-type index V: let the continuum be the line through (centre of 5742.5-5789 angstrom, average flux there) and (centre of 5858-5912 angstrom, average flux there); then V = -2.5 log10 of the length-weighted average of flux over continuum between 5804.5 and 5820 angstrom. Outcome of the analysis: -0.082 mag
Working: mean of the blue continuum 42.4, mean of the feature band 43.9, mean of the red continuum 38.2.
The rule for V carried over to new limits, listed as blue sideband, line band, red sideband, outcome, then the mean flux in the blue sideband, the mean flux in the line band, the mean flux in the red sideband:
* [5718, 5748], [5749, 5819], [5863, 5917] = -0.044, 42.3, 42.6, 38.1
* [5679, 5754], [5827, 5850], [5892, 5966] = -0.059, 41.1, 42.6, 39.7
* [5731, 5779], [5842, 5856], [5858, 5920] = -0.076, 42.5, 42.5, 38.4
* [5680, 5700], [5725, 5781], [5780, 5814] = -0.018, 40.5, 42.4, 42.6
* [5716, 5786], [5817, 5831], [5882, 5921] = -0.103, 42.2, 43.6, 36.8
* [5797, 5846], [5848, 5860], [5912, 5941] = 0.037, 43.1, 41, 40.7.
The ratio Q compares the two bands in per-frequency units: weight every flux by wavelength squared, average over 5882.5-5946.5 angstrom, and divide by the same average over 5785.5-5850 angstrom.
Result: 0.92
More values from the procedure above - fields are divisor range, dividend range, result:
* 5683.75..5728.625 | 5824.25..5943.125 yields 1.05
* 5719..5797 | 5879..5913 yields 0.90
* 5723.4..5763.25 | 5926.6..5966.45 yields 1.04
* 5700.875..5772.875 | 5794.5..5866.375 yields 1.05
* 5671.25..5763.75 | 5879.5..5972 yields 1.02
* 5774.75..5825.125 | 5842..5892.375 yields 0.96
